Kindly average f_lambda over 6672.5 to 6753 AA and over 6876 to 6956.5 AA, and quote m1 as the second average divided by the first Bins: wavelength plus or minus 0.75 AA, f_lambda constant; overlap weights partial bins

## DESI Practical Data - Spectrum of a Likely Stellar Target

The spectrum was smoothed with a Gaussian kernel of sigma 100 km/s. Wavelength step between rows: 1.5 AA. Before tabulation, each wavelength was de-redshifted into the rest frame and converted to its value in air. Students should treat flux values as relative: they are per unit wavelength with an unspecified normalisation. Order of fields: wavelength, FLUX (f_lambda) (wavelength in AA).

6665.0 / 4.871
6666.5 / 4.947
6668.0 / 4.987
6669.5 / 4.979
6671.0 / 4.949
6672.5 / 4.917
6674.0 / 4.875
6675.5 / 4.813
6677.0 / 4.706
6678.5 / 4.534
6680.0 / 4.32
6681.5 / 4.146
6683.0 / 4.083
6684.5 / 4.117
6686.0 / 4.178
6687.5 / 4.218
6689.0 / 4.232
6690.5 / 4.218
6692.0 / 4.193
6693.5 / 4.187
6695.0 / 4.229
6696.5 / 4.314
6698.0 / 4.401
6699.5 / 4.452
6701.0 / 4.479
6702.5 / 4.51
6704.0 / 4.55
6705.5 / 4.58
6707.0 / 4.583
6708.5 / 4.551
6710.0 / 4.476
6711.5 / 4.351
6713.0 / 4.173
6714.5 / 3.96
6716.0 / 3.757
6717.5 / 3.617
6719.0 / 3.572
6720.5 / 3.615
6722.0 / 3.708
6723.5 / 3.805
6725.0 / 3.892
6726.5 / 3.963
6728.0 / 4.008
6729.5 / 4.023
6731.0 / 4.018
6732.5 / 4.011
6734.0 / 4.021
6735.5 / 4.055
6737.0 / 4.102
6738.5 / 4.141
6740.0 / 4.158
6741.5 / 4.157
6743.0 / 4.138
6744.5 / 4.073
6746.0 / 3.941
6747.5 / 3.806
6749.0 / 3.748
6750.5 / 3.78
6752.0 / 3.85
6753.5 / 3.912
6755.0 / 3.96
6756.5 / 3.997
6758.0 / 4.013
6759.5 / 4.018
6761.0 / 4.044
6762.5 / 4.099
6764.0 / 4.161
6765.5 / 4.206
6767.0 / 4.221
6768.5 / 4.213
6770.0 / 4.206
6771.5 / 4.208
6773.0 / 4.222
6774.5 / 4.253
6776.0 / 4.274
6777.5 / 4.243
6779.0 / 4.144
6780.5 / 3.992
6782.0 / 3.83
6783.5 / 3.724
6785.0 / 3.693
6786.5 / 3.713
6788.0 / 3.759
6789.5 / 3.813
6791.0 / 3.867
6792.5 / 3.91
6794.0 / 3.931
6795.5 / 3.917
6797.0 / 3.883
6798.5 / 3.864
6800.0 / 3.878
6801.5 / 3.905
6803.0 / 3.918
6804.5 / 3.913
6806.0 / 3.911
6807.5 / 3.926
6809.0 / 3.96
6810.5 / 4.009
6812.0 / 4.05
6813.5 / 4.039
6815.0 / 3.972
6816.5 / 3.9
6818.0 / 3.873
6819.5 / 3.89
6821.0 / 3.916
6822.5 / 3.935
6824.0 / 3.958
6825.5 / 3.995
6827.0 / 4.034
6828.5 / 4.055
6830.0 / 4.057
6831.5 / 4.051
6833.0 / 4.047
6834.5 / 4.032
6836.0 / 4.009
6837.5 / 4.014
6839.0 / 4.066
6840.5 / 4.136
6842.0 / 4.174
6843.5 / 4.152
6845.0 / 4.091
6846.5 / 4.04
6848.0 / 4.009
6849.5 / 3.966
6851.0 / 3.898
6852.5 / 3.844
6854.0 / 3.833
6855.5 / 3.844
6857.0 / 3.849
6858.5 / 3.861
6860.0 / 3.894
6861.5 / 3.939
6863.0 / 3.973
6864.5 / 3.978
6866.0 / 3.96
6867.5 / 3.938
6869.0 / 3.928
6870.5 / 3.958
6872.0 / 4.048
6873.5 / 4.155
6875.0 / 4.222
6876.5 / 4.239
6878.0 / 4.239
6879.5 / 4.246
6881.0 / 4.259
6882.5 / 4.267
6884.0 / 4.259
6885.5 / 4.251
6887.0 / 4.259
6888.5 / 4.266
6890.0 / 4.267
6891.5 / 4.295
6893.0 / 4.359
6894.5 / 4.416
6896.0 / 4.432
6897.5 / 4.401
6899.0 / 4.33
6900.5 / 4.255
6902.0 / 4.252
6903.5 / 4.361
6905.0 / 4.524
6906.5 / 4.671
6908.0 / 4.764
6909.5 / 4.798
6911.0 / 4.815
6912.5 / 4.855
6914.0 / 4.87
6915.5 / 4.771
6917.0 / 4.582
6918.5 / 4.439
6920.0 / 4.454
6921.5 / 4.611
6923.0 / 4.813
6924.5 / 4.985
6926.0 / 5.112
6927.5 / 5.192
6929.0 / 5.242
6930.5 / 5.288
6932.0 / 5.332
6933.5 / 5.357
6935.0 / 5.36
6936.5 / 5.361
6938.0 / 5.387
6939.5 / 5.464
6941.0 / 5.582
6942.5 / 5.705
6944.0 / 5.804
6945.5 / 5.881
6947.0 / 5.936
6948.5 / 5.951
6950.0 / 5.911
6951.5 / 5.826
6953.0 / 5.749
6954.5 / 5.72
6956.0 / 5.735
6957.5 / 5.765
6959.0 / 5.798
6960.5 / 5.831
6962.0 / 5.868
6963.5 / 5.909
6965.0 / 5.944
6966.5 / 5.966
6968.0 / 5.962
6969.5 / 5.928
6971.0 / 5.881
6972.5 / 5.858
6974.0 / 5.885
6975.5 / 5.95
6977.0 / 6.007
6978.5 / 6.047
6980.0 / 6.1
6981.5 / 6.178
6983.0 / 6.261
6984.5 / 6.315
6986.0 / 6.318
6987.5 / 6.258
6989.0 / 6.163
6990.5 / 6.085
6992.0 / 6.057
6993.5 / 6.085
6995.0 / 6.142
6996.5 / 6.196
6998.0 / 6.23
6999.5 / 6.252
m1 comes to 1.2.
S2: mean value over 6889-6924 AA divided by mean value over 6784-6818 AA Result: 1.2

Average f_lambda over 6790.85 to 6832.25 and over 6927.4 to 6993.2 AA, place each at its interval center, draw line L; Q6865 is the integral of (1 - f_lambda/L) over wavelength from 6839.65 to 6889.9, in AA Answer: 6.0 AA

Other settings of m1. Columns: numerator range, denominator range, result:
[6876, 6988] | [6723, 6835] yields 1.31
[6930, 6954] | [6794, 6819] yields 1.43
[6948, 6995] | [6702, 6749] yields 1.47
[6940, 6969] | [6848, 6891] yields 1.44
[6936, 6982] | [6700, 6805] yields 1.45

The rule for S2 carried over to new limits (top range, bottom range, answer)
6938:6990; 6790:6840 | 1.49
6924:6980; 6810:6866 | 1.43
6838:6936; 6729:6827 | 1.10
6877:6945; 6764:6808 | 1.19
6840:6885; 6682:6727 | 0.97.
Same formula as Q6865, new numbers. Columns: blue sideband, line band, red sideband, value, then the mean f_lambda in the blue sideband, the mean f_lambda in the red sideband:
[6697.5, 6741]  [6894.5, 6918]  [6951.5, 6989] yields 4.0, 4.12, 5.97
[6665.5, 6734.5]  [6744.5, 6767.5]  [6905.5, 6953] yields 2.7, 4.29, 5.2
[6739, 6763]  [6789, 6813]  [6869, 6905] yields 1.0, 3.98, 4.26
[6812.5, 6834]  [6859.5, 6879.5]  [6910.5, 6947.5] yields 2.0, 3.98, 5.17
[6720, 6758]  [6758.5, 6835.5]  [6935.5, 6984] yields 7.8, 3.96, 5.85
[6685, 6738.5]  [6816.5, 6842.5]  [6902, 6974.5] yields 4.2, 4.14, 5.36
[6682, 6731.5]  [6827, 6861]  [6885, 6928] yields 3.4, 4.15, 4.56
